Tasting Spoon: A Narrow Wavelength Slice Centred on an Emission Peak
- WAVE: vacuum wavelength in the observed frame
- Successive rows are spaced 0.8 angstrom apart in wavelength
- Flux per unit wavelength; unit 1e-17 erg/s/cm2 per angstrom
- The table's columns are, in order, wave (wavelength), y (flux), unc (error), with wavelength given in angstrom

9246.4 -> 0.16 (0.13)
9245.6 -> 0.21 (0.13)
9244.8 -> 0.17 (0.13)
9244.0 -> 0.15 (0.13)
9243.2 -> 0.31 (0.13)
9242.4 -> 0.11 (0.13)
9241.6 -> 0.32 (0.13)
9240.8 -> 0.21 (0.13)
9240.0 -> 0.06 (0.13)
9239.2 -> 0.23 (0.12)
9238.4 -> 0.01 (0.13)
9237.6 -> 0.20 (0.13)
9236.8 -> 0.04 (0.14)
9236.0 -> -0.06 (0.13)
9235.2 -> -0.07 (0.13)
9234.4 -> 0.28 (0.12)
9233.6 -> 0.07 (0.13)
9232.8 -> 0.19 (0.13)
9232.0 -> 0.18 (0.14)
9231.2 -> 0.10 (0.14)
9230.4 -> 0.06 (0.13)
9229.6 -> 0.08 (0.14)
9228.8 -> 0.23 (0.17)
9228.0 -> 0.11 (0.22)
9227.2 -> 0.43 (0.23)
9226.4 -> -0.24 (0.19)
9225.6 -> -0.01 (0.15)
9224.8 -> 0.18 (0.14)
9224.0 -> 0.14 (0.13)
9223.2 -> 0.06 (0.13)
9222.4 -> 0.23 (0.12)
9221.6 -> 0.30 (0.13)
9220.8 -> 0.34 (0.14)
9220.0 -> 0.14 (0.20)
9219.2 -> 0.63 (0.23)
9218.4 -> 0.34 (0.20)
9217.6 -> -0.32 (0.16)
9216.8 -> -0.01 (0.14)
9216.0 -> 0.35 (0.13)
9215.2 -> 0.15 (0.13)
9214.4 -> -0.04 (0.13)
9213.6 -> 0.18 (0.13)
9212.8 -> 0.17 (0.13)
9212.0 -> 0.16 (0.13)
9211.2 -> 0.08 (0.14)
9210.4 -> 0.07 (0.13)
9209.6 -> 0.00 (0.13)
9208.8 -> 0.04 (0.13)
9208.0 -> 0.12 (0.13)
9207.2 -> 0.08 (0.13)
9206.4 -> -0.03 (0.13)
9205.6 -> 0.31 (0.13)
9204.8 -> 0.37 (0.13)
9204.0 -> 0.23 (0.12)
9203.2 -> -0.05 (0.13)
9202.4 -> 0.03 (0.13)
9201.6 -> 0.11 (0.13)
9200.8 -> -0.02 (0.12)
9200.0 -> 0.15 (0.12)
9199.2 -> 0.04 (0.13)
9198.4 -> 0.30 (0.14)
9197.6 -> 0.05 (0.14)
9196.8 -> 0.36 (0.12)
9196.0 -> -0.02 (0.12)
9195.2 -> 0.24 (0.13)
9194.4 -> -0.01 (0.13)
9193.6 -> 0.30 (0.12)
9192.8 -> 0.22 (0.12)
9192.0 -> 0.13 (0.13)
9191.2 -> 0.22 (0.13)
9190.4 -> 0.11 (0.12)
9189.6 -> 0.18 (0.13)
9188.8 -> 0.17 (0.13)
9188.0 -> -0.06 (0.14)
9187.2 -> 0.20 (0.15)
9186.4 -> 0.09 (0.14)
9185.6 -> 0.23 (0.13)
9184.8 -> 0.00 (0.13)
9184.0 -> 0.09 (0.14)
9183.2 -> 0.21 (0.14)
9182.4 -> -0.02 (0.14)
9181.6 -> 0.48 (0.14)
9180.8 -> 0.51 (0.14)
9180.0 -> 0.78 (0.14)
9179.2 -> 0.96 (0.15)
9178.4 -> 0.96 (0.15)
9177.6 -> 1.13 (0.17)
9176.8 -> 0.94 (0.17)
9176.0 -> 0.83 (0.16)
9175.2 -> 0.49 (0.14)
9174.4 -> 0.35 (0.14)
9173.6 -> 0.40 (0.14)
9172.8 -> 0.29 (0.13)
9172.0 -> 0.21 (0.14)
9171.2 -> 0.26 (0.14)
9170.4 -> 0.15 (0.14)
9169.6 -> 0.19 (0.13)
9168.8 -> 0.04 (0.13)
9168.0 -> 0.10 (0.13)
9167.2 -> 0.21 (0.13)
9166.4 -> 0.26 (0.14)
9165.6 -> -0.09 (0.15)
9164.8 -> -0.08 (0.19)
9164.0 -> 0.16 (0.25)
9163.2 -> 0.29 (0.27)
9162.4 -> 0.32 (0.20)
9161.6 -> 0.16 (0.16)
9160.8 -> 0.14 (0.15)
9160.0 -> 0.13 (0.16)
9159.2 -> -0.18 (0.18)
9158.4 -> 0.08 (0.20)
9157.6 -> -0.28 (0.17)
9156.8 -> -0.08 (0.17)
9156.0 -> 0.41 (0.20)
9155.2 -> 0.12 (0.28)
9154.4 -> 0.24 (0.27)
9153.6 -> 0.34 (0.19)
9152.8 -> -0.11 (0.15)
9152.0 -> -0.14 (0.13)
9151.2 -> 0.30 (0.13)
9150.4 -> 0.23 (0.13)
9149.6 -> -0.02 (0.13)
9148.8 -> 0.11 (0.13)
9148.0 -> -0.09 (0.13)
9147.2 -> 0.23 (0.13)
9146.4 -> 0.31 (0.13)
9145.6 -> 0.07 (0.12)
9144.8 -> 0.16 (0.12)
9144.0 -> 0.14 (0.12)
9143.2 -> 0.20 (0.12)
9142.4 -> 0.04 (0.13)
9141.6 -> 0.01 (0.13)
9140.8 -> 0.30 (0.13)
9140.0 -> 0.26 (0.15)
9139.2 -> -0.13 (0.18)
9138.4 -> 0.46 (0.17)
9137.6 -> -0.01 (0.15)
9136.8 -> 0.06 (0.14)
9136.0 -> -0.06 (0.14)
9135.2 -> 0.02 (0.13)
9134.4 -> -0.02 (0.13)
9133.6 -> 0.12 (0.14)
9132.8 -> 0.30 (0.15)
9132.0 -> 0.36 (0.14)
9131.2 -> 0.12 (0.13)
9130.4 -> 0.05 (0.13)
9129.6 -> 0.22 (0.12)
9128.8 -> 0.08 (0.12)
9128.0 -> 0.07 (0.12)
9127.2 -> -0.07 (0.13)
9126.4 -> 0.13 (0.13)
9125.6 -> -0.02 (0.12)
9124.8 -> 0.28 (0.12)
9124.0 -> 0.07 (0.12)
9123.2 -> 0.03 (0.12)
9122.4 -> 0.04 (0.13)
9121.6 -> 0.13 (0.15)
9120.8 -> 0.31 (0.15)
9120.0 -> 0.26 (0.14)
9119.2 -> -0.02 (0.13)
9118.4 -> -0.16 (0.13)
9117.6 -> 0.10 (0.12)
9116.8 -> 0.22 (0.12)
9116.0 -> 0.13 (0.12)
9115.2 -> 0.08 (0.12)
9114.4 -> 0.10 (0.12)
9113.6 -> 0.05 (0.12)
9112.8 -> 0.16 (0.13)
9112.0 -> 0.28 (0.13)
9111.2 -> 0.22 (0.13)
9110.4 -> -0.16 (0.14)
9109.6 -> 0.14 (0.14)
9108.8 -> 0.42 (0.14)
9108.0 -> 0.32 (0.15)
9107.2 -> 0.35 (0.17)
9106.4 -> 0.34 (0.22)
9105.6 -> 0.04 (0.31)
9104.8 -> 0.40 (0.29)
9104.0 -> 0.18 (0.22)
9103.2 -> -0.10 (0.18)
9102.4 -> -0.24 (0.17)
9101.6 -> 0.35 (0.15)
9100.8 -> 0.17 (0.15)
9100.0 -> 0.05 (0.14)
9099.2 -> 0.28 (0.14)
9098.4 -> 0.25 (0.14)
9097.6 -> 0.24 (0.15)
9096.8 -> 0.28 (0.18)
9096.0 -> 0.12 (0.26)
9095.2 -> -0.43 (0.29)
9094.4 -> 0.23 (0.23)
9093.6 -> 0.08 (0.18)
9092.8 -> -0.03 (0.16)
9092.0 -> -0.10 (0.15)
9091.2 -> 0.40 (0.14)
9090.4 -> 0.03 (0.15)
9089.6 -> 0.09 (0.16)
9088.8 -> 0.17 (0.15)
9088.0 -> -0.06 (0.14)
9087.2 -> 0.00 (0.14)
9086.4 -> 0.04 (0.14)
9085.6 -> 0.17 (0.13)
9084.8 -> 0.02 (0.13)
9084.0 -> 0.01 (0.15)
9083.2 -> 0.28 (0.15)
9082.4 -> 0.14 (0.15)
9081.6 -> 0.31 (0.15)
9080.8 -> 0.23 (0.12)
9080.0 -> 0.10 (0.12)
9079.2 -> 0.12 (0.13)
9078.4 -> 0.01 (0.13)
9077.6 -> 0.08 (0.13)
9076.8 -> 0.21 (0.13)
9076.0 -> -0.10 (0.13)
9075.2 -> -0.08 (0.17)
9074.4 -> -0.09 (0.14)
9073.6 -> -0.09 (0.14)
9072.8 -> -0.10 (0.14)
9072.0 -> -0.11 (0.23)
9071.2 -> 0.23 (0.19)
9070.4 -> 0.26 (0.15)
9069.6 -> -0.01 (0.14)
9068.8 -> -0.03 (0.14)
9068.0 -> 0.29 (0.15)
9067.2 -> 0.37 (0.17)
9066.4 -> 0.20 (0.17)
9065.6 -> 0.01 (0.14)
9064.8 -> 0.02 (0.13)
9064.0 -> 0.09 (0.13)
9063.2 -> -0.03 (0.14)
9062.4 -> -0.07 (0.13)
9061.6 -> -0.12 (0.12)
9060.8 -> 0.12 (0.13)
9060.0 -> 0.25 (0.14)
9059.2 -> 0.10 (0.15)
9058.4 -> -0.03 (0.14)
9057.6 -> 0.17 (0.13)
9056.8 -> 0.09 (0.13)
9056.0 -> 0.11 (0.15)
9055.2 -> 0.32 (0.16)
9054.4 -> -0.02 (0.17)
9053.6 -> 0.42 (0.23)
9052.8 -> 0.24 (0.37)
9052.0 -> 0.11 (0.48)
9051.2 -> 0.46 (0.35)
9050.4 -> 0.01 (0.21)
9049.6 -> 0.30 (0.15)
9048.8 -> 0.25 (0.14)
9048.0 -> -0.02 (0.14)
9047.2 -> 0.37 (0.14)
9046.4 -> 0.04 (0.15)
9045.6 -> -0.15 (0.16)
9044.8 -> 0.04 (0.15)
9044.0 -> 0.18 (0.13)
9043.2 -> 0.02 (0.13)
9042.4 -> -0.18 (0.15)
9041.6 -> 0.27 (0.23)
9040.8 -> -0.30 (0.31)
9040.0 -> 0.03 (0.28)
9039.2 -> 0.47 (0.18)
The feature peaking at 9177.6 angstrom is Hbeta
